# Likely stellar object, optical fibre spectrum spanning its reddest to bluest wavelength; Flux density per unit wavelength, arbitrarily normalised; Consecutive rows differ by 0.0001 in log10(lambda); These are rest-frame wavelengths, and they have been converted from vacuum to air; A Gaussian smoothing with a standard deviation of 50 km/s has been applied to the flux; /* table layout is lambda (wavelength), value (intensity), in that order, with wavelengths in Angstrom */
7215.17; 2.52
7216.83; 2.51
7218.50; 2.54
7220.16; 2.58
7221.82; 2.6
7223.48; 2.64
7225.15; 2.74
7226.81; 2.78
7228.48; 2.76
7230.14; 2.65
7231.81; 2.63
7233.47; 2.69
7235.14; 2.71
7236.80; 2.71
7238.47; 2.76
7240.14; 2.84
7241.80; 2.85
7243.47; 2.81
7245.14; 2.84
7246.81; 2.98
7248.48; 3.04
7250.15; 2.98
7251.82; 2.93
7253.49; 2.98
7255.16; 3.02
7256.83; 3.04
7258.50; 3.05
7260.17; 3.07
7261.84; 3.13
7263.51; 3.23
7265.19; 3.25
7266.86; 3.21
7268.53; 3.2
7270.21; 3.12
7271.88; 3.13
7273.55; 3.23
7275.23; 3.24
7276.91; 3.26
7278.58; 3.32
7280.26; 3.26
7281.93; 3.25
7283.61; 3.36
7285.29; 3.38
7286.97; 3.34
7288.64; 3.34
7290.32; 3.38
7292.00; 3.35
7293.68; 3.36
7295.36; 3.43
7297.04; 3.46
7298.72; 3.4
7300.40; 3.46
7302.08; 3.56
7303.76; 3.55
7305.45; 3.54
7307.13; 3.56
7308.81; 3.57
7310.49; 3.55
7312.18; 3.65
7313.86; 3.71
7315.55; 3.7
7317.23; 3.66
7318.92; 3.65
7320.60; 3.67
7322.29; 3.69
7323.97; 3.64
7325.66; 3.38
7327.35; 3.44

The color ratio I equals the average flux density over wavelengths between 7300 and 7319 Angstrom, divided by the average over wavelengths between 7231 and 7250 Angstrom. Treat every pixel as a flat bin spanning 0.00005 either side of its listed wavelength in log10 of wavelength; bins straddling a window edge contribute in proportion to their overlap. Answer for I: 1.3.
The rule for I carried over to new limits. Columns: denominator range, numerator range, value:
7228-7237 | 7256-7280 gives 1.18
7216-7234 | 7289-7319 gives 1.33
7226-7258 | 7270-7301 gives 1.17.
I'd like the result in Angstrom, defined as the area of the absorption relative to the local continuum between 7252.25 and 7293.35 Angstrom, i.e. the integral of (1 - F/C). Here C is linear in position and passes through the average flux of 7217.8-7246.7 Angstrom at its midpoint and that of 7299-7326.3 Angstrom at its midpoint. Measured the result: -0.69 Angstrom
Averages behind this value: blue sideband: 2.72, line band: 3.21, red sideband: 3.59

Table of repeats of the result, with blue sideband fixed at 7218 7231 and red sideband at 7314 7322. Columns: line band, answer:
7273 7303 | -0.07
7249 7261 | -0.07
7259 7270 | -0.28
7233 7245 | 0.20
